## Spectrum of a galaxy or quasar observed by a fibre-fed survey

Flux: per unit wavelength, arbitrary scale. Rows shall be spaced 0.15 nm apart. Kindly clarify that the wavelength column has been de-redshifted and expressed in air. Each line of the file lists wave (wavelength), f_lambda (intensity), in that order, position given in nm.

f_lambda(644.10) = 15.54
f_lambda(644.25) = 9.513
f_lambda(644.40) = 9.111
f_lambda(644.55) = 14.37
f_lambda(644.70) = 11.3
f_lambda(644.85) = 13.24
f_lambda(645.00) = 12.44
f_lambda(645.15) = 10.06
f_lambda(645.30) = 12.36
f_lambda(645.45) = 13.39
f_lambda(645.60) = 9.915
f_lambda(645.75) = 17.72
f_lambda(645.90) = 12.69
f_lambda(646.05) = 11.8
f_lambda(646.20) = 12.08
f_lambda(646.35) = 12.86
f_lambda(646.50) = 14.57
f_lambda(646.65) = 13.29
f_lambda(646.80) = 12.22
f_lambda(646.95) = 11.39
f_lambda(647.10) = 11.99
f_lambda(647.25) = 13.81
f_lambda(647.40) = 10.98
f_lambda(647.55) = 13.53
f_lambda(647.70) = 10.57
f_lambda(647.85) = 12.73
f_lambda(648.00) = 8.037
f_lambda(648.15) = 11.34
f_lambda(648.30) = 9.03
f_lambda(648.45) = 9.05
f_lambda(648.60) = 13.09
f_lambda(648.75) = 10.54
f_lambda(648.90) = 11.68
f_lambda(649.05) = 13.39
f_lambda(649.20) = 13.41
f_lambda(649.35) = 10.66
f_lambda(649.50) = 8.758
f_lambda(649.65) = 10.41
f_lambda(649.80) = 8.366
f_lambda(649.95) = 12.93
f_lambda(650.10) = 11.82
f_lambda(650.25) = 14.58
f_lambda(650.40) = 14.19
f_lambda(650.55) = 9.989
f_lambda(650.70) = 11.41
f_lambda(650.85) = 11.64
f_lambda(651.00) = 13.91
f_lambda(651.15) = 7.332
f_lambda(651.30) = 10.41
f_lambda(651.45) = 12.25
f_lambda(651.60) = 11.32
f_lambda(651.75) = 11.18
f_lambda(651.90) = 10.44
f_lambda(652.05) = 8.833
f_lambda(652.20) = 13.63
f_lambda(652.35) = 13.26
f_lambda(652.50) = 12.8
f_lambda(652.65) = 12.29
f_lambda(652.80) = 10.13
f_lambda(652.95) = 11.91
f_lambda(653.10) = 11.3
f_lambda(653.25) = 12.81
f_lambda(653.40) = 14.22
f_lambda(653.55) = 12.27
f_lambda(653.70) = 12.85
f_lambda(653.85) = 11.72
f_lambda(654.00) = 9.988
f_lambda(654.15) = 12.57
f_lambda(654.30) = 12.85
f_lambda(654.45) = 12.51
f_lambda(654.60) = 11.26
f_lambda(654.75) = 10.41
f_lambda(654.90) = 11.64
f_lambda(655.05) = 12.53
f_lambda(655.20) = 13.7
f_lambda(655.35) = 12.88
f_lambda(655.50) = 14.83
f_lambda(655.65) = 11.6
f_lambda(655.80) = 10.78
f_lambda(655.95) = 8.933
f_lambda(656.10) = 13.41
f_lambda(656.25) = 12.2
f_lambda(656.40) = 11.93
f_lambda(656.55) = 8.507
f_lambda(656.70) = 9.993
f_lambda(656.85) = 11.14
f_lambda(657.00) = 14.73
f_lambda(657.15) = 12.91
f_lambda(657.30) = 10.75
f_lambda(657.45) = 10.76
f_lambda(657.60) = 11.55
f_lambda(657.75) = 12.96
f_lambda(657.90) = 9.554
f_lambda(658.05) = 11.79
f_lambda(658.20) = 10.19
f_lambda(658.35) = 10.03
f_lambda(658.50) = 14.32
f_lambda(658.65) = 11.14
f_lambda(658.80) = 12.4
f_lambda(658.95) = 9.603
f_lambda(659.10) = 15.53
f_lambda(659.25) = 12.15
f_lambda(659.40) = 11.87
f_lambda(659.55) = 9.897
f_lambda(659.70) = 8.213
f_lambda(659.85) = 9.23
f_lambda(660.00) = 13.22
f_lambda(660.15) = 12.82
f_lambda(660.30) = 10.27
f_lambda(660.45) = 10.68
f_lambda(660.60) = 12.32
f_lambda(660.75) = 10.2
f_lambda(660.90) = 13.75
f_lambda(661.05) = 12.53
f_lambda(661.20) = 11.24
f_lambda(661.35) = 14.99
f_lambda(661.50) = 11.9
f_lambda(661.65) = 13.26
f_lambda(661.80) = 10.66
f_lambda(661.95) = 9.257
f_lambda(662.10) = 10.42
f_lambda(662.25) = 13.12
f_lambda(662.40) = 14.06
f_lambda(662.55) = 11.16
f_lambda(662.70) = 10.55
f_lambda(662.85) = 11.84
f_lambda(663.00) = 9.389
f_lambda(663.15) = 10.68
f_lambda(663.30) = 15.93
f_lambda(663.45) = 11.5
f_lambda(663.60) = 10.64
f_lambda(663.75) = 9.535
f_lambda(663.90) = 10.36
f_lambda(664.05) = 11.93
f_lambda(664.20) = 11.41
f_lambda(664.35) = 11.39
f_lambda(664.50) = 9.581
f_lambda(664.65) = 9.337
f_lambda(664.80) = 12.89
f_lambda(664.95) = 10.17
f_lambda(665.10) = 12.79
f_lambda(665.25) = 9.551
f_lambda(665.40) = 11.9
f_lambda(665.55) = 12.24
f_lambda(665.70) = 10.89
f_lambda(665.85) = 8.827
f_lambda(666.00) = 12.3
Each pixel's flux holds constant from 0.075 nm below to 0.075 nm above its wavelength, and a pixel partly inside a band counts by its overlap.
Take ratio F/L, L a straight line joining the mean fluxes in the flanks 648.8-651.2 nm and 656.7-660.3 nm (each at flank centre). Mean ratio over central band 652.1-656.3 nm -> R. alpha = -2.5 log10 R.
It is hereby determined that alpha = -0.06 mag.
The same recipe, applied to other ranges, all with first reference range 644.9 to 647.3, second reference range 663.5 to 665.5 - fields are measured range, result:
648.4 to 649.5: 0.076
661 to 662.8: -0.072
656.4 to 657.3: 0.018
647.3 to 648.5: 0.162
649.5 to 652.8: 0.064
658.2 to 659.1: -0.025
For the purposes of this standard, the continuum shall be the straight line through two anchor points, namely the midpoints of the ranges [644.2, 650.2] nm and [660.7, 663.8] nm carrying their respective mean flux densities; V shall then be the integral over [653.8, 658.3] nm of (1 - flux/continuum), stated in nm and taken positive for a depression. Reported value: 0.04 nm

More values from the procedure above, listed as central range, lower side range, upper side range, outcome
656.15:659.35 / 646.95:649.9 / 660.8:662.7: 0.05 nm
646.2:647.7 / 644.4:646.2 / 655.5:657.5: -0.03 nm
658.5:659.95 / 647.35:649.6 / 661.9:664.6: -0.01 nm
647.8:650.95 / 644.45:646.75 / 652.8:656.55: 0.29 nm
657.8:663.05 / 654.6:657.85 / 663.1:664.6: -0.02 nm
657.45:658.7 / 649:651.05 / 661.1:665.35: 0.02 nm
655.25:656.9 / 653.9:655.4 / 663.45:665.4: 0.05 nm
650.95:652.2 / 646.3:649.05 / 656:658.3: 0.09 nm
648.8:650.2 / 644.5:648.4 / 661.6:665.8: 0.08 nm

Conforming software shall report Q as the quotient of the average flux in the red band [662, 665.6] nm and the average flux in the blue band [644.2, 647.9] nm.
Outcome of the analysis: 0.92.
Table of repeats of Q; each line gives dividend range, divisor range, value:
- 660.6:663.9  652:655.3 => 0.97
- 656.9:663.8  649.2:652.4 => 1.03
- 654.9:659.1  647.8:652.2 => 1.05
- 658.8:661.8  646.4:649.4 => 1.00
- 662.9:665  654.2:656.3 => 0.91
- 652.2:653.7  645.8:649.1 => 1.05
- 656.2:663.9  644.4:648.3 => 0.94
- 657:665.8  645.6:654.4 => 0.97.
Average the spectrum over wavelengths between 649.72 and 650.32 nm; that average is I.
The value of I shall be 11.9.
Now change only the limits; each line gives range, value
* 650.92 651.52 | 11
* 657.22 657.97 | 11.1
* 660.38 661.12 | 11.9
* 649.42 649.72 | 9.59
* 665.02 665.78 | 11.4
